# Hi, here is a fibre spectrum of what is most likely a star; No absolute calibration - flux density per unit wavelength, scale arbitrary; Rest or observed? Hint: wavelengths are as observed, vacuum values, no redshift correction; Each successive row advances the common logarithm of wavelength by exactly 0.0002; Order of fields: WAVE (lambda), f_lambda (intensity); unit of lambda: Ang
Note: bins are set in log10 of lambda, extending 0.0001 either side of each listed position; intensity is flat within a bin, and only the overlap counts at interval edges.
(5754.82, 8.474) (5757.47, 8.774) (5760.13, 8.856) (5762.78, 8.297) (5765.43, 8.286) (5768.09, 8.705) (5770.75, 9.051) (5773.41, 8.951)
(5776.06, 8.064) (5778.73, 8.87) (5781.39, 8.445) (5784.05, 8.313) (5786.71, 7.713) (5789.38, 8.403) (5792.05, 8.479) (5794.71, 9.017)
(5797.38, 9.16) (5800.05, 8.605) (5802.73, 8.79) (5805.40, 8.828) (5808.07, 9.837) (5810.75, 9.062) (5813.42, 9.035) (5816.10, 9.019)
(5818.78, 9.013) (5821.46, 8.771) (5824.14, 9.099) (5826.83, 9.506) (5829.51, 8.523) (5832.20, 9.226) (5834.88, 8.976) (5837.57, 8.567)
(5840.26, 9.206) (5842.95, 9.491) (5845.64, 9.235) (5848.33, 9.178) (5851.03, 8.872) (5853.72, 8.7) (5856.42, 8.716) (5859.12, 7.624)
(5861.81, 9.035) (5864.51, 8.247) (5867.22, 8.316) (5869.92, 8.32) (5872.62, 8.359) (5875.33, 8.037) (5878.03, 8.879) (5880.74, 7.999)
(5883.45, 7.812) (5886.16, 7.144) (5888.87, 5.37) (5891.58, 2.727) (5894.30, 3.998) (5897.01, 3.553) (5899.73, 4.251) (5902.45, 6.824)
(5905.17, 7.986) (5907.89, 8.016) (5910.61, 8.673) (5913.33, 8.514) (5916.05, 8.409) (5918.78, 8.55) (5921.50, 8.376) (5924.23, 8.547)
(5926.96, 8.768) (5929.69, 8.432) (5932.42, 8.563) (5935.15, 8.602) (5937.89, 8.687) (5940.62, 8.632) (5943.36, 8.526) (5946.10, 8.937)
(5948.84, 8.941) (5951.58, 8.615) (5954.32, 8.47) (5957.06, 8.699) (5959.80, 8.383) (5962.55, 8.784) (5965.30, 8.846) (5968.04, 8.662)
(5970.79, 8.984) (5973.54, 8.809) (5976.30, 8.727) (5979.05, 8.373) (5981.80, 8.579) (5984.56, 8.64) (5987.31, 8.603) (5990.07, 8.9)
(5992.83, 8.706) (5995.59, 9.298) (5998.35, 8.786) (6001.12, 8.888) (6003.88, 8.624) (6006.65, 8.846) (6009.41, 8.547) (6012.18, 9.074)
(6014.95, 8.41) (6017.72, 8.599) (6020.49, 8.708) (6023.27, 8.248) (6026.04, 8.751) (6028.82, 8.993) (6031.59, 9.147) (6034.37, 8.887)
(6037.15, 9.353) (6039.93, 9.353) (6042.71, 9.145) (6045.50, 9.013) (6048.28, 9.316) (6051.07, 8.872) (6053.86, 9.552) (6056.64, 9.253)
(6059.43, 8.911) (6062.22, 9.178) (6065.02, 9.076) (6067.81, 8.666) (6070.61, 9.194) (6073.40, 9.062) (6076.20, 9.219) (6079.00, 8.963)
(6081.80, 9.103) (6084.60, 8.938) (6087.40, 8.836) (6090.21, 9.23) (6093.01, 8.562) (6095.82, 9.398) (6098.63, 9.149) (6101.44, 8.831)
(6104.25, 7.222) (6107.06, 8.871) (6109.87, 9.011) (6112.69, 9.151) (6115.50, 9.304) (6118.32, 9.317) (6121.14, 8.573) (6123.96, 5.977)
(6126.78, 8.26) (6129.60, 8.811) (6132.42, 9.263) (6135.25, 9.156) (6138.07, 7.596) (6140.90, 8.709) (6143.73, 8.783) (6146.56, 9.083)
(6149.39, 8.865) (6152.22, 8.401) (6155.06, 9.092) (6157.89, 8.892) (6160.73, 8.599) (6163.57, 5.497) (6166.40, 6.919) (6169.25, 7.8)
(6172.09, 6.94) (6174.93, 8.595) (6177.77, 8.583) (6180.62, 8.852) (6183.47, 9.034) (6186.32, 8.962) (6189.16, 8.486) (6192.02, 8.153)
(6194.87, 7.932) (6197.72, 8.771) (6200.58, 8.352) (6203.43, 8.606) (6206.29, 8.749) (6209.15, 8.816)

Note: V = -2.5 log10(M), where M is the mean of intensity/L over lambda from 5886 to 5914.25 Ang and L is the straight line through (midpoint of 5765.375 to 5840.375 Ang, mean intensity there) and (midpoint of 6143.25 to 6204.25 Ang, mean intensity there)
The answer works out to 0.398 mag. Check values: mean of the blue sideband 8.81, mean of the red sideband 8.32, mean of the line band 6.02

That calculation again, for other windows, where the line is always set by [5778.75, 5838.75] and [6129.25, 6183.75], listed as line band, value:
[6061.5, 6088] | -0.069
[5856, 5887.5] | 0.071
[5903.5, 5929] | 0.035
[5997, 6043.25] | -0.037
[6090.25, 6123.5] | -0.046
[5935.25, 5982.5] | -0.007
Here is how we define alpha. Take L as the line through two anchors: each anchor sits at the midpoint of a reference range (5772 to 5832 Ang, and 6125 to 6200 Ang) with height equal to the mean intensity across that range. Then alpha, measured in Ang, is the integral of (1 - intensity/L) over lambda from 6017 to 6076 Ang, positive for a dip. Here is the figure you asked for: -3.5 Ang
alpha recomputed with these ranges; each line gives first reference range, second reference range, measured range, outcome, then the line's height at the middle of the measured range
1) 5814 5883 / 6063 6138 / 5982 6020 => 0.1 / 8.77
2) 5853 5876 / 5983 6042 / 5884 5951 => 8.3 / 8.54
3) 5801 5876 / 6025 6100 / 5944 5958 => 0.4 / 8.96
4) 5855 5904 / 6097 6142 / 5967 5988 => -2.9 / 7.62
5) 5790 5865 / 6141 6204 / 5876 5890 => 2.1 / 8.83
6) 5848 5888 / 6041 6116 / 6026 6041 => -0.4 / 8.85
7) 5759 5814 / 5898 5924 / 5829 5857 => -2.5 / 8.25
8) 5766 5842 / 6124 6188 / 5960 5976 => -0.3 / 8.6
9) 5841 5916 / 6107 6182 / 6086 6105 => -1.3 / 8.24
